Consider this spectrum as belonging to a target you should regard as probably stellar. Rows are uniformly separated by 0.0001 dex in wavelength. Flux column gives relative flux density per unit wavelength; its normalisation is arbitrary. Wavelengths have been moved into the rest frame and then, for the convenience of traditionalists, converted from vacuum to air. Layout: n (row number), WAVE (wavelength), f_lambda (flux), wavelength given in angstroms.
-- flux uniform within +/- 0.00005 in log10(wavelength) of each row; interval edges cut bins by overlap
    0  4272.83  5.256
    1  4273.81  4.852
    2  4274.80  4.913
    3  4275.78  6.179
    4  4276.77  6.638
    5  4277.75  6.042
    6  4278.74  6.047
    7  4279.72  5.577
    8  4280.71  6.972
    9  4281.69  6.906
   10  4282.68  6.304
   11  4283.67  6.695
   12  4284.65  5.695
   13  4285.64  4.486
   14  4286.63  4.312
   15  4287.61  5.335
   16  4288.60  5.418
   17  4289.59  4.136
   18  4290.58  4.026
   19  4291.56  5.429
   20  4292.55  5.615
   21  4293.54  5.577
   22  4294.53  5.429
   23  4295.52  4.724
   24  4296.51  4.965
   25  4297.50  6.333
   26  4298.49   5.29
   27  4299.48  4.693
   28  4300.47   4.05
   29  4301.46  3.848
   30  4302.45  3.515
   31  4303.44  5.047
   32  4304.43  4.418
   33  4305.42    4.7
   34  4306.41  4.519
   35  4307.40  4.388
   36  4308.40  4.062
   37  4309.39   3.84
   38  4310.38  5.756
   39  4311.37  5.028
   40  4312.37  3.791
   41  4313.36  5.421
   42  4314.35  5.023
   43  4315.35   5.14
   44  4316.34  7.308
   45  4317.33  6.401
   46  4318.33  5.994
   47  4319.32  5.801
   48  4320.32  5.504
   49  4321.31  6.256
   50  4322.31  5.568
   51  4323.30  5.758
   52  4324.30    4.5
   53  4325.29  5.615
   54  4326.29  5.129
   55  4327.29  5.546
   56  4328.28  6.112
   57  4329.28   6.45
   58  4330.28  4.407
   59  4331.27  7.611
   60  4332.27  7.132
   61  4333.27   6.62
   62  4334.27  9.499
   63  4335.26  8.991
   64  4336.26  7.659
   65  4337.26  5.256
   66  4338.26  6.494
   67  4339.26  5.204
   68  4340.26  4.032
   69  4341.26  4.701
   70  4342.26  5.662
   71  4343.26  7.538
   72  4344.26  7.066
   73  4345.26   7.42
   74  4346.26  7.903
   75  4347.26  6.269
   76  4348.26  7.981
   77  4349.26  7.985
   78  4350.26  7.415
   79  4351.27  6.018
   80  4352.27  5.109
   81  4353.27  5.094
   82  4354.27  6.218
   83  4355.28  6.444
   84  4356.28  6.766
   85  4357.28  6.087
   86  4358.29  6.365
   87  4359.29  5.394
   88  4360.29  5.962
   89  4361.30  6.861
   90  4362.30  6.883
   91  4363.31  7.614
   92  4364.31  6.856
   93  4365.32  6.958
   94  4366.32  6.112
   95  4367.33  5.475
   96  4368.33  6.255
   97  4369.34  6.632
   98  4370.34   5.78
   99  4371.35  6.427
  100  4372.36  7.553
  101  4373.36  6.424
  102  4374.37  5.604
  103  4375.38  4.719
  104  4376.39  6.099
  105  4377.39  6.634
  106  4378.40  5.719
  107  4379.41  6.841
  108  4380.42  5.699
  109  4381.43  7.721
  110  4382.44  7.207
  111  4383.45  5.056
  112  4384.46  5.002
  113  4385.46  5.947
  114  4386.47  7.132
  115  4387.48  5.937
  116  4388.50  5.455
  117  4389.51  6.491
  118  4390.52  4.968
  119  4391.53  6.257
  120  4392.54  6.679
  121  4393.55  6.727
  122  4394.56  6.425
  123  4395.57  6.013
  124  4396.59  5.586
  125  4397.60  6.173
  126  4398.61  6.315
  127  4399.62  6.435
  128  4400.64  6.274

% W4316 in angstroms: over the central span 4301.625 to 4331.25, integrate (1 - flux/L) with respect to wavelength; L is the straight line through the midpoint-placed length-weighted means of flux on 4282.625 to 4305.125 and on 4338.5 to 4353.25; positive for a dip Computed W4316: 2.03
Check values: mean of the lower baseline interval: 4.99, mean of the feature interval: 5.23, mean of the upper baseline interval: 6.41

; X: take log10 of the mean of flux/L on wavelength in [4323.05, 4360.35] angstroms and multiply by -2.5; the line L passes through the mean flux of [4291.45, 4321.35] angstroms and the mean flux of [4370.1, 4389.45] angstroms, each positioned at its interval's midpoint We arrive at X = -0.14 mag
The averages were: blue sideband 5.07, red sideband 6.17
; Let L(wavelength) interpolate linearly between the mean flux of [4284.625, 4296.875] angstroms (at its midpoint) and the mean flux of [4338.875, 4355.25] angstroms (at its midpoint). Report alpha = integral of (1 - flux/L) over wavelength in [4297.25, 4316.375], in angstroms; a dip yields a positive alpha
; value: 2.3 angstroms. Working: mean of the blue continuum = 4.98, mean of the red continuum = 6.36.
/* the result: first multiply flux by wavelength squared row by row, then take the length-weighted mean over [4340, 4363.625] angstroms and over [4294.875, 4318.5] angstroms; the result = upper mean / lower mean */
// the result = 1.3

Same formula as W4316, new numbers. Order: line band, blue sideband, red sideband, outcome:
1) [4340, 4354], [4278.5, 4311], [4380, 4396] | -1.92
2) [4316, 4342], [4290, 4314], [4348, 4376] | -3.02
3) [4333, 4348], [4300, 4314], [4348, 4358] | -2.03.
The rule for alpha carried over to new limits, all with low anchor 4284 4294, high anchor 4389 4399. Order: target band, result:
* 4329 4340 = -2.53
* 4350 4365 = -1.45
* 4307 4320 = 0.15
